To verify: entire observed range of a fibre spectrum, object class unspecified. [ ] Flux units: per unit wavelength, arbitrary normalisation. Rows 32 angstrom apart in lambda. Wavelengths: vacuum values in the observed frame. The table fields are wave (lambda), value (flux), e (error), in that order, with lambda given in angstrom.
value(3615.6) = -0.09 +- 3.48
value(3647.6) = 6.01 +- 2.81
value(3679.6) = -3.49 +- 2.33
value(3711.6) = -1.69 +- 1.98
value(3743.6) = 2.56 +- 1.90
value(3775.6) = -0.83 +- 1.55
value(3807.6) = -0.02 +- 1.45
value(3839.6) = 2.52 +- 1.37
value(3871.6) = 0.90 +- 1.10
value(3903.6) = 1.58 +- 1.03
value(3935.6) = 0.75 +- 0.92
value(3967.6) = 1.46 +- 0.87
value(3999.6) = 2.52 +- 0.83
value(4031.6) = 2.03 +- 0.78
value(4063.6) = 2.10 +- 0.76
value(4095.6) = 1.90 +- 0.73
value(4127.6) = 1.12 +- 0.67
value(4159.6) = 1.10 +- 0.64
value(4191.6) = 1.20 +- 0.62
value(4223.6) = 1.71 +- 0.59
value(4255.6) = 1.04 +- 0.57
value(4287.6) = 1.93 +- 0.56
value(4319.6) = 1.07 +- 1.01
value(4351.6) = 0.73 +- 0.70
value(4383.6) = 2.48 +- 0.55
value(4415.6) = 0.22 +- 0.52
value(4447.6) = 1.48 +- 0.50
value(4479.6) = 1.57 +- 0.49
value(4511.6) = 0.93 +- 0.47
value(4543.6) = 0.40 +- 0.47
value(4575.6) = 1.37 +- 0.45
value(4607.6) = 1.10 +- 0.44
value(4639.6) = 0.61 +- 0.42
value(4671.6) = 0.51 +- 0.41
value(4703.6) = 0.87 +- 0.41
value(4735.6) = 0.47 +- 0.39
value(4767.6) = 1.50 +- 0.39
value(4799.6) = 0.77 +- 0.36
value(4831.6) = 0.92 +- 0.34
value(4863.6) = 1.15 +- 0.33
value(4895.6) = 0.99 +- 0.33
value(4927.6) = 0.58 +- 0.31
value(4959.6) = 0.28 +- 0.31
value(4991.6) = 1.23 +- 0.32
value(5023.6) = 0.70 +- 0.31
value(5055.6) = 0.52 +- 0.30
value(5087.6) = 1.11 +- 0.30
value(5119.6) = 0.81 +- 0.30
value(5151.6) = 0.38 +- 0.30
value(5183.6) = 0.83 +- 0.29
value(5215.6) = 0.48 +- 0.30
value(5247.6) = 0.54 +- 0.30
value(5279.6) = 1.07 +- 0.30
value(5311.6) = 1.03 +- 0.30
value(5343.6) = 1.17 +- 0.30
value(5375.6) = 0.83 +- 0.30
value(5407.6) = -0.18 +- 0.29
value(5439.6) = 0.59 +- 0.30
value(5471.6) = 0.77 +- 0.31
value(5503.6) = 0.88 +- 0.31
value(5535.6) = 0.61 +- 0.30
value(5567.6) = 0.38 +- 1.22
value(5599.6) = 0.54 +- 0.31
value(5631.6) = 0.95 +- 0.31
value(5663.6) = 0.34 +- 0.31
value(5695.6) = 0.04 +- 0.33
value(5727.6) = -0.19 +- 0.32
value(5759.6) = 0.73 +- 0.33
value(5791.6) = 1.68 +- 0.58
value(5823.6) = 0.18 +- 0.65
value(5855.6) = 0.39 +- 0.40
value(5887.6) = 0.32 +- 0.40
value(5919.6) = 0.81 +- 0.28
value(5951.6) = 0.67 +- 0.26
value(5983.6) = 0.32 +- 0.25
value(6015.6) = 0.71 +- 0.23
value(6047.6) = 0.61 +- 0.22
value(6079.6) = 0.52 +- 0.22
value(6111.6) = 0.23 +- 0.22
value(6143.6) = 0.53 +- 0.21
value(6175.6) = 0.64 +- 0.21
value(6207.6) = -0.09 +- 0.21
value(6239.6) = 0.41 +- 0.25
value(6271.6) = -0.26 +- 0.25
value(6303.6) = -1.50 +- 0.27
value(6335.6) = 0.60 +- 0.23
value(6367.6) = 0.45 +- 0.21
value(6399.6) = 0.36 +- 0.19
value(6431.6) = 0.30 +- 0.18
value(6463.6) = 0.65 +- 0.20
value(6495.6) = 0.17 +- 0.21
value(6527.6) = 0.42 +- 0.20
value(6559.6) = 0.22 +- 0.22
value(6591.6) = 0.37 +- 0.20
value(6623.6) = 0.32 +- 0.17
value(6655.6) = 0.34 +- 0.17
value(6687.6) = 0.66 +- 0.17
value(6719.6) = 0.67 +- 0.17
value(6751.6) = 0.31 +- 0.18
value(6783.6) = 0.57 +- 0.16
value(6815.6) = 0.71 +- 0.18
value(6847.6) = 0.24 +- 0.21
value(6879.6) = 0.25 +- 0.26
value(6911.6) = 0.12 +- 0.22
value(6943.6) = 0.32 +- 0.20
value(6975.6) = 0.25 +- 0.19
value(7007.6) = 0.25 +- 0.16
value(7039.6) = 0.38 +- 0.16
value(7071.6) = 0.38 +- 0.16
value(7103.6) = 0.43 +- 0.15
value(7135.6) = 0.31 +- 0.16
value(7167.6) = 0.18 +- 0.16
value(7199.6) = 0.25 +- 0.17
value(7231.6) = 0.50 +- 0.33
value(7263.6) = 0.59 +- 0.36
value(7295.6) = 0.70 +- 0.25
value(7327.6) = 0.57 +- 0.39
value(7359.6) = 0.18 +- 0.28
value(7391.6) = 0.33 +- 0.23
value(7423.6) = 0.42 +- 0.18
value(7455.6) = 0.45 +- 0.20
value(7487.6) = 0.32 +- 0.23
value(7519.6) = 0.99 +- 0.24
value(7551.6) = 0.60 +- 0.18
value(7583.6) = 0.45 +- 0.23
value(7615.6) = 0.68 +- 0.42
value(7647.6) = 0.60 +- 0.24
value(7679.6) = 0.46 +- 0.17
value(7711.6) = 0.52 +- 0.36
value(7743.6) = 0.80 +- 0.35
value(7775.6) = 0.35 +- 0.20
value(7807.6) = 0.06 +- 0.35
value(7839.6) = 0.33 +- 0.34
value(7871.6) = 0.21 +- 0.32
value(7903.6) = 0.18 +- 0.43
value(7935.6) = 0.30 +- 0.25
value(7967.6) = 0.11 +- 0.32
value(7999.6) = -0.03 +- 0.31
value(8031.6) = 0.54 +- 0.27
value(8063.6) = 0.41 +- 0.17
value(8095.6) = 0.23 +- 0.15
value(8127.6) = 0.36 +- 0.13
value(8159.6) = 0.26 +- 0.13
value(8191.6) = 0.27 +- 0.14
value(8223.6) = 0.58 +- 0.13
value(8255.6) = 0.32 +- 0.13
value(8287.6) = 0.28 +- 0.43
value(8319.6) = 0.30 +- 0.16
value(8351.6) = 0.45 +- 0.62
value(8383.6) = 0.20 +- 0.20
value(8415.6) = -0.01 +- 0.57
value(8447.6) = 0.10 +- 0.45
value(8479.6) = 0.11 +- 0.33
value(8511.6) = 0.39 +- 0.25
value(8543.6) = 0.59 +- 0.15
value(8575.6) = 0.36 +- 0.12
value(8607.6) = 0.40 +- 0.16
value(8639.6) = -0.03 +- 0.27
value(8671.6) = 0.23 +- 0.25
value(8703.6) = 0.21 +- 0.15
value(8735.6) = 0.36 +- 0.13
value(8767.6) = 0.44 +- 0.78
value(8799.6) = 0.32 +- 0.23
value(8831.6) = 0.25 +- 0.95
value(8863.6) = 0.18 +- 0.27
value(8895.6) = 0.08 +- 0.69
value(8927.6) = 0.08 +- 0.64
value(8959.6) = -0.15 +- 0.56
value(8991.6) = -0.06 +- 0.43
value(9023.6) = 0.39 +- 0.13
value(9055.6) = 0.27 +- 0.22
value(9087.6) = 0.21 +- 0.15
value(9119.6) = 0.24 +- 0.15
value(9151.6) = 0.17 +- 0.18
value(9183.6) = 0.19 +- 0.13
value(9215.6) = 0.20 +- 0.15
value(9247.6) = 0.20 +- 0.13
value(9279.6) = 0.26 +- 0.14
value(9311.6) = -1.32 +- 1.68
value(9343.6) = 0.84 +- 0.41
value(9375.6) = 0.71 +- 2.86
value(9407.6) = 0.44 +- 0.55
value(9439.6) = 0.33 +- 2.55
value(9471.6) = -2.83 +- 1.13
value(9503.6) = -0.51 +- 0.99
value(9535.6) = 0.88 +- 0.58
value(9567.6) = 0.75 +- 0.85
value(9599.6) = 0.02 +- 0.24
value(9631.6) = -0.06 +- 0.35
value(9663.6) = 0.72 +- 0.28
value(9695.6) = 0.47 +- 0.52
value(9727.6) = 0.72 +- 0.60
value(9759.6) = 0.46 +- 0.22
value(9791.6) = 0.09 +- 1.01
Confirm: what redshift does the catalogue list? 1.510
